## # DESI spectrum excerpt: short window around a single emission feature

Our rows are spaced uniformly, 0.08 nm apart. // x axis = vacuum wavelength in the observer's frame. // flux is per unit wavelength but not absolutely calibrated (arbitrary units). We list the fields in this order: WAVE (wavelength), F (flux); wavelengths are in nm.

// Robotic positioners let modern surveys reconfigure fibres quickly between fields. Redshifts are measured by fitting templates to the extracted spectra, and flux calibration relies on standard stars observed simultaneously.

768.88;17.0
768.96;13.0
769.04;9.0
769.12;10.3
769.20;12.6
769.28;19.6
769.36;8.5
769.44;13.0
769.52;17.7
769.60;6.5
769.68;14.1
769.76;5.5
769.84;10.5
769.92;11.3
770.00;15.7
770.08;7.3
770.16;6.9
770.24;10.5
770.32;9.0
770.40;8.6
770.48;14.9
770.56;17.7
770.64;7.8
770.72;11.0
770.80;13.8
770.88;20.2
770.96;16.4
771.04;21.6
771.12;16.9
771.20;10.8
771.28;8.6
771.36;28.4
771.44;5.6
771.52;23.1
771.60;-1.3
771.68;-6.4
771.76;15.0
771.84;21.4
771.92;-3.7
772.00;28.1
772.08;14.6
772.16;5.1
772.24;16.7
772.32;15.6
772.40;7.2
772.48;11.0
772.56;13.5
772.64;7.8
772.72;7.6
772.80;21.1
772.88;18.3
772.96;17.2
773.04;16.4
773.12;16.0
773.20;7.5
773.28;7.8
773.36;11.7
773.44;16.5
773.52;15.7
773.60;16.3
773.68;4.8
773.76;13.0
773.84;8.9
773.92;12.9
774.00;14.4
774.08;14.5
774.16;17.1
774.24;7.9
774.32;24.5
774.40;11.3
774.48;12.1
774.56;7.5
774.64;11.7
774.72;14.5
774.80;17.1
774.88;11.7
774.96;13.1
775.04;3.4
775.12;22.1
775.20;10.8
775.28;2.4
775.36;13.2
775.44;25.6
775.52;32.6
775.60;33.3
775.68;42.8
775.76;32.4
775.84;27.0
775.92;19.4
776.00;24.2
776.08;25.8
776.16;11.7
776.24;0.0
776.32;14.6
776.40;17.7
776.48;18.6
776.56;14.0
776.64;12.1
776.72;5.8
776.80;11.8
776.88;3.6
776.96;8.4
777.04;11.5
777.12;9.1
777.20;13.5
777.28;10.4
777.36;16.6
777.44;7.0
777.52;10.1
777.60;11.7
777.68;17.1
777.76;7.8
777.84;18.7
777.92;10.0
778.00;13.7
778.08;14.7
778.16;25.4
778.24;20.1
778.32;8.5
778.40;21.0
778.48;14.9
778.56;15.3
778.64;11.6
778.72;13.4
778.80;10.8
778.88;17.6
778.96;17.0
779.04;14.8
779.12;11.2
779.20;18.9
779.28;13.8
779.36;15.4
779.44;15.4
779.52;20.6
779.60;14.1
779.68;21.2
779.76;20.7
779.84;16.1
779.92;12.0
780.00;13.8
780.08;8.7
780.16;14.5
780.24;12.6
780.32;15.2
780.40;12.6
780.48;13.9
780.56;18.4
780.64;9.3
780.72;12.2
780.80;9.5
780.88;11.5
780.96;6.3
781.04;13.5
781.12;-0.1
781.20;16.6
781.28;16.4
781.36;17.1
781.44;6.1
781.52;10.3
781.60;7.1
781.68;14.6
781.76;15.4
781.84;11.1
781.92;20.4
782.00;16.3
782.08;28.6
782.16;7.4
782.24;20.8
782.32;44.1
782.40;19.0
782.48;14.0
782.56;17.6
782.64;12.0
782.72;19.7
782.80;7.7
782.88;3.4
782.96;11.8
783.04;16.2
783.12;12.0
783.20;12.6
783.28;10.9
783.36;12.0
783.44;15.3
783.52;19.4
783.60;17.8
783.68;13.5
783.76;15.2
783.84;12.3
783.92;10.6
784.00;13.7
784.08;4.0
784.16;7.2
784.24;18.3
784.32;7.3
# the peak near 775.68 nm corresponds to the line Hgamma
